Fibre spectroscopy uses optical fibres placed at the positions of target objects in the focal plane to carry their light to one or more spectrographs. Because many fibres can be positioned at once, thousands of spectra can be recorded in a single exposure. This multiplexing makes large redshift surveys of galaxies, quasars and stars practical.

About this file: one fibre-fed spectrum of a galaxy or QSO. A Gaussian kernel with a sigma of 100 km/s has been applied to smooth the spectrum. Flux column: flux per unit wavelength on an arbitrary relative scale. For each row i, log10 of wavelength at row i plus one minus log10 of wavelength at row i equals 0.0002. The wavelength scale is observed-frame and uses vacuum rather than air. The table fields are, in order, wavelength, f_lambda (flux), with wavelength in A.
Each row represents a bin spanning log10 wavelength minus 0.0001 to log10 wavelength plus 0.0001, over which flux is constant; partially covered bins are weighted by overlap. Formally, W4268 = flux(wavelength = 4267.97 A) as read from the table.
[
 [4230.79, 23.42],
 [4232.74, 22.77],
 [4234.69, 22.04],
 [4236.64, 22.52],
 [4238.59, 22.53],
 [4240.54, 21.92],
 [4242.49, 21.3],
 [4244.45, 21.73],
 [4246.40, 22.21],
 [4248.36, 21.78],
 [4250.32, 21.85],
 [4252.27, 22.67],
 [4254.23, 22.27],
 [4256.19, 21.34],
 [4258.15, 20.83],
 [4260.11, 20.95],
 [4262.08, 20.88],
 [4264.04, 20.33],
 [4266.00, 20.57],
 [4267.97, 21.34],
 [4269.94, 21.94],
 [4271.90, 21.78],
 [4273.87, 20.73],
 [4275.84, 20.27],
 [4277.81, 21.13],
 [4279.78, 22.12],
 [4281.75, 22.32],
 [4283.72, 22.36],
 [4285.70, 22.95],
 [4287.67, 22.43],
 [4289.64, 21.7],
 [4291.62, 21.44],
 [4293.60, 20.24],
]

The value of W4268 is 21.34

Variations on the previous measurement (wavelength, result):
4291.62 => 21.44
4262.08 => 20.88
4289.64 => 21.7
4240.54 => 21.92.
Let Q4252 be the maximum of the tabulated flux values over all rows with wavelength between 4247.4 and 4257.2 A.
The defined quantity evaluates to 22.67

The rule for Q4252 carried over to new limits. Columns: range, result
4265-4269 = 21.34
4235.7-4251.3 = 22.53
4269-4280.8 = 22.12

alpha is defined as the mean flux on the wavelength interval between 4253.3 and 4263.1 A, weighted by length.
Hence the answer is 21.2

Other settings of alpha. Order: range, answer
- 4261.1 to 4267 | 20.6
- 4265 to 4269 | 20.9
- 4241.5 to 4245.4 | 21.5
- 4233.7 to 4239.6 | 22.4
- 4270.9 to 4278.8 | 21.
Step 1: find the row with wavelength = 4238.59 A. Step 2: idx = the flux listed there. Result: 22.53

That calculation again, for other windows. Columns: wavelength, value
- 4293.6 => 20.24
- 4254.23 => 22.27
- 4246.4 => 22.21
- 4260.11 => 20.95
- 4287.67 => 22.43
